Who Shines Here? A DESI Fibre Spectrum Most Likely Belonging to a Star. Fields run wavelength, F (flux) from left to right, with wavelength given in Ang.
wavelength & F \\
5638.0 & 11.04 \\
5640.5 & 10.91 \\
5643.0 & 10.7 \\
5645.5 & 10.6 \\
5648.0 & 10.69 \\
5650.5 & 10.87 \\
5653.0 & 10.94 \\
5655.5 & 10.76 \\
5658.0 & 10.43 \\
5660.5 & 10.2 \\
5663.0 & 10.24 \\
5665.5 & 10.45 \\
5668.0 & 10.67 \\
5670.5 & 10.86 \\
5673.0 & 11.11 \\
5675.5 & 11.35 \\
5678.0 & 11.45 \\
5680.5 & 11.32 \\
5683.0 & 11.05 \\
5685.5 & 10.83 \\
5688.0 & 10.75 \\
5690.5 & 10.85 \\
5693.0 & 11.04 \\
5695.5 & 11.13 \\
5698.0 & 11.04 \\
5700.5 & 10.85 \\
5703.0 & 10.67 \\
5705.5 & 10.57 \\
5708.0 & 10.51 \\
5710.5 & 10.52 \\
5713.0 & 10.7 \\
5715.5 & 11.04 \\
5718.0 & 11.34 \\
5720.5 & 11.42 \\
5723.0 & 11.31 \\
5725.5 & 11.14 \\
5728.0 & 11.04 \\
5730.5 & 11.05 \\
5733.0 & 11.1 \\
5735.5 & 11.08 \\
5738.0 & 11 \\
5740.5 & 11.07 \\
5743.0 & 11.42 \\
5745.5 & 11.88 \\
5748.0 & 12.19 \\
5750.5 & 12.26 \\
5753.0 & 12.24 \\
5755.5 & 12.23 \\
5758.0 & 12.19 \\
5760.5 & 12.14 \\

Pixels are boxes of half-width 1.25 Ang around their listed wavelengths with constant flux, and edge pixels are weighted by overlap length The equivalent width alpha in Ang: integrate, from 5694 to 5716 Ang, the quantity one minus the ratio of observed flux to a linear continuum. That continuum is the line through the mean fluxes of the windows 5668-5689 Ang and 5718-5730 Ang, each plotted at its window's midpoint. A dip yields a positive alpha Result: 0.8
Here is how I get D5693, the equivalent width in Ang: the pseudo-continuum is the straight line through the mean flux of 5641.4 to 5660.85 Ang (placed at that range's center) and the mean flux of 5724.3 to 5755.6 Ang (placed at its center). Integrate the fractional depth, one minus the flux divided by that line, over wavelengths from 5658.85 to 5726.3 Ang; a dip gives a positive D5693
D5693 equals 0.9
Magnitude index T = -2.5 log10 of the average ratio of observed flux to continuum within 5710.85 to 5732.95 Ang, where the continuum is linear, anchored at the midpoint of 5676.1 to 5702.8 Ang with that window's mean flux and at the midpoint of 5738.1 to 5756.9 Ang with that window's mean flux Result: 0.037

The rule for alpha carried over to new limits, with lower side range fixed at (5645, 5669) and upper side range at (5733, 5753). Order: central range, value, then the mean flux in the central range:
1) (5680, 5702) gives 0.0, 11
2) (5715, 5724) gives 0.0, 11.3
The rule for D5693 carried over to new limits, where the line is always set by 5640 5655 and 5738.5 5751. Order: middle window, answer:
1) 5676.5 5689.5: 0.03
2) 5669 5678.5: -0.12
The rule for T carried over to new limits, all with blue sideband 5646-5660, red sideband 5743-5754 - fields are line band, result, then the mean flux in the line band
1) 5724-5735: 0.07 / 11.1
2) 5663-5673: 0.03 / 10.7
